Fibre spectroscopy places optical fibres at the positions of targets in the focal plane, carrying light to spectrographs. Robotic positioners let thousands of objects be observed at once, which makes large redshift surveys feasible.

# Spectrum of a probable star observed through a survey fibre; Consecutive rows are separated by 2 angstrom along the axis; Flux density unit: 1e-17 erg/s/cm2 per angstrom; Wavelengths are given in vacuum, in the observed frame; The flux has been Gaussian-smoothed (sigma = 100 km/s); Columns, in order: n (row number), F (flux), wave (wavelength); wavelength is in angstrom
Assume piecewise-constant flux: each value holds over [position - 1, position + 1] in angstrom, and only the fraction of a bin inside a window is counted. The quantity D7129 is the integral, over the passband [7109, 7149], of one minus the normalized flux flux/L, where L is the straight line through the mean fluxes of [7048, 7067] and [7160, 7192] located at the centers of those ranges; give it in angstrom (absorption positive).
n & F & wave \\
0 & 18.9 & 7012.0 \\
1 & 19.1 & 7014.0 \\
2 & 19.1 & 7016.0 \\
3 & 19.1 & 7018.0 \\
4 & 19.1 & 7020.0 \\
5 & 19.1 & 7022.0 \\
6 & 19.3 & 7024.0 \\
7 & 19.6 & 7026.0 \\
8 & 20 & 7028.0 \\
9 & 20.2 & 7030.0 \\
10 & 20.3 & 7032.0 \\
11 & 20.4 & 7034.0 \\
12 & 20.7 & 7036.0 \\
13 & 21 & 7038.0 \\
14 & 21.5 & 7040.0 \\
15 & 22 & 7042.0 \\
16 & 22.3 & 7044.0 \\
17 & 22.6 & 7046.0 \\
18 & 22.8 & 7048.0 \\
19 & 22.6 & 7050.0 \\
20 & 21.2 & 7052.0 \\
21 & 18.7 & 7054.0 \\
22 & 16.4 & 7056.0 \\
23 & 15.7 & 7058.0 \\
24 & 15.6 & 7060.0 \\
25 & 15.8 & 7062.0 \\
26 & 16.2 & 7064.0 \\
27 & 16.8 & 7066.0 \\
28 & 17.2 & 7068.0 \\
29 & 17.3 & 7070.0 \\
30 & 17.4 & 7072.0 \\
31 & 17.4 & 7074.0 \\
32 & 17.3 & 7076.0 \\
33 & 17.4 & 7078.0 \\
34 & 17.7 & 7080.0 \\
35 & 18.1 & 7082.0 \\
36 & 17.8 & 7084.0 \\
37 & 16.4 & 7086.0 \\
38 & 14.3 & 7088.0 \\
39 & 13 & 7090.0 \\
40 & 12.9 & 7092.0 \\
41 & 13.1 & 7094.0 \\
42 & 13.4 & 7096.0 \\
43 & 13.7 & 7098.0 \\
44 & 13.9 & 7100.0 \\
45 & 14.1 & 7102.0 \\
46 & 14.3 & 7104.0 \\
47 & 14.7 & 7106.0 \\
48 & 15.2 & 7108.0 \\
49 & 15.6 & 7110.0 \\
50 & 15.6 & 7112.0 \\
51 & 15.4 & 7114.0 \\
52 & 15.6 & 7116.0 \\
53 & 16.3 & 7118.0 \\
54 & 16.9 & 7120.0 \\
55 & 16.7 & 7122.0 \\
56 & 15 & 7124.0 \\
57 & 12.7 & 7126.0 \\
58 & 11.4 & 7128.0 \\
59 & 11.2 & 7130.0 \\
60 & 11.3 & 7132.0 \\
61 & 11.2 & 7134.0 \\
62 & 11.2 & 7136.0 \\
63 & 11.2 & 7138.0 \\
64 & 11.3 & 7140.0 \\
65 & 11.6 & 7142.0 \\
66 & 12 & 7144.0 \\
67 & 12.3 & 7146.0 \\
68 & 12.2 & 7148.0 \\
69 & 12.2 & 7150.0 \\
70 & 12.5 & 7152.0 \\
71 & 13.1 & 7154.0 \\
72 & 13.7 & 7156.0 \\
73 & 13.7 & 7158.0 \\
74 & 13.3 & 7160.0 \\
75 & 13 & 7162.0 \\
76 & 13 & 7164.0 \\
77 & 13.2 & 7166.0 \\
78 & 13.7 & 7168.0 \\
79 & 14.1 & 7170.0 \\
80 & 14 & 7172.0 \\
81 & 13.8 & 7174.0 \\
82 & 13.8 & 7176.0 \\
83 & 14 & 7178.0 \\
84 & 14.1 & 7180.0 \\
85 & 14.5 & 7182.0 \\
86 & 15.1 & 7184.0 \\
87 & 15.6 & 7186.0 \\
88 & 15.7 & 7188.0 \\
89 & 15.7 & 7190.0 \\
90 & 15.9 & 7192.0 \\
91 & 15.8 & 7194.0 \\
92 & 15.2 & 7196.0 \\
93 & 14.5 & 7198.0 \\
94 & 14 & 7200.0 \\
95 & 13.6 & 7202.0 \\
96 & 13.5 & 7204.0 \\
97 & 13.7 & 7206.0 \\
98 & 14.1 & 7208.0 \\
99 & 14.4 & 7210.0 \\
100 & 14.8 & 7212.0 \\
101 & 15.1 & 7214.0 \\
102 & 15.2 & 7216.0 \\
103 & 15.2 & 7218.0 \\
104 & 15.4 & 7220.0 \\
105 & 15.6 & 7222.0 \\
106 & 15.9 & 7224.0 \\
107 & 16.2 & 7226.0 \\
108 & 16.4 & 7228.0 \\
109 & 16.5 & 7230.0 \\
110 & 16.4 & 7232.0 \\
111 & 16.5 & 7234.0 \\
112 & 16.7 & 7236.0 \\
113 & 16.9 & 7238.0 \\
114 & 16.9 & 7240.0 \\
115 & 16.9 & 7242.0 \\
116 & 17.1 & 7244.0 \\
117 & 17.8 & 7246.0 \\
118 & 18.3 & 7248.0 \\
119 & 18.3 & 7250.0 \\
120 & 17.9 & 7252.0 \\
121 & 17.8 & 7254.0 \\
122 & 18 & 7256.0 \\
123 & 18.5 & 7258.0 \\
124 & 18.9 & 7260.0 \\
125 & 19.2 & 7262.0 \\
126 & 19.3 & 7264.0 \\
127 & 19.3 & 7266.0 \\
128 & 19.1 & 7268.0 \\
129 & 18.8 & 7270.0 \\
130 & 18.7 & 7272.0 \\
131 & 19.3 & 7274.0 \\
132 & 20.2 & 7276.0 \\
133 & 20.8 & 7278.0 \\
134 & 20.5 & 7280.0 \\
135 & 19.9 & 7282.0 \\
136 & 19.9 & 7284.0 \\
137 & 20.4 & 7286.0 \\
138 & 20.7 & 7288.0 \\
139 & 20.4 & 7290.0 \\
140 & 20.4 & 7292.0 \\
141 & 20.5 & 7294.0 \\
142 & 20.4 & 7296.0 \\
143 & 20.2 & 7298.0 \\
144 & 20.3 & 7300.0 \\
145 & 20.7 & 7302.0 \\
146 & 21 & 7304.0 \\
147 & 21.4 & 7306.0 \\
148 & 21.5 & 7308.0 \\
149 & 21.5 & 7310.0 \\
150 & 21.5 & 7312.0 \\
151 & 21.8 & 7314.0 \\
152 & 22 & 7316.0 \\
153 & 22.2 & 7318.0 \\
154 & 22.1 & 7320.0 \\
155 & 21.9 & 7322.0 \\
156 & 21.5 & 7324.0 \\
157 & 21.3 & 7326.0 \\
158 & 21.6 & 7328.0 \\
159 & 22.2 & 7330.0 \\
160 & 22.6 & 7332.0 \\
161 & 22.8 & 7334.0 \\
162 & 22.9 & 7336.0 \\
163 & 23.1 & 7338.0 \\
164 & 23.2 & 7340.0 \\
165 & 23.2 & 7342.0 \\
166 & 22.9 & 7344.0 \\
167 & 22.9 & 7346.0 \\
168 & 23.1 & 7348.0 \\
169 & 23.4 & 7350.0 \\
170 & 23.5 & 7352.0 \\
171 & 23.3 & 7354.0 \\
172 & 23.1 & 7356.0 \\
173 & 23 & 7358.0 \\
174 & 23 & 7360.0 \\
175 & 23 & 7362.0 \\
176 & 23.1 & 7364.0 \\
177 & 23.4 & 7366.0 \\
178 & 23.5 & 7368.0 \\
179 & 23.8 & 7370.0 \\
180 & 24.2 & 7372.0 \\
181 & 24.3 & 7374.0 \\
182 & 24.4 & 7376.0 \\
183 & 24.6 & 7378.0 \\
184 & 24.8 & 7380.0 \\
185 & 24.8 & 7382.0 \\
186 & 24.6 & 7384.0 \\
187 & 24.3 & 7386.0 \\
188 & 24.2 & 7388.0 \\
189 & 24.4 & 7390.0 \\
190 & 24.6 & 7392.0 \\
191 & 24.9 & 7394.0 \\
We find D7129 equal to 6.1 angstrom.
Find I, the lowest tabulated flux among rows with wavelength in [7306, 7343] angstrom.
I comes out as 21.3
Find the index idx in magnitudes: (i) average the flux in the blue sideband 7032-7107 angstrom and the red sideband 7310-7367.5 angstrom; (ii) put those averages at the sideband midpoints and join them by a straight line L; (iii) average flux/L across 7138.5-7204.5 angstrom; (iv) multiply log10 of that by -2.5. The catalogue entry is 0.38 mag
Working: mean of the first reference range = 17.4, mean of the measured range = 13.7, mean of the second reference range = 22.6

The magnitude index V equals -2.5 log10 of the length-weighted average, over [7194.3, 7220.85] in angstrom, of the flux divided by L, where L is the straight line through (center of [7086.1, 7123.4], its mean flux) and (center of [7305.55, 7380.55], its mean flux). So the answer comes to 0.246 mag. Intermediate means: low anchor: 14.7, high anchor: 22.8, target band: 14.5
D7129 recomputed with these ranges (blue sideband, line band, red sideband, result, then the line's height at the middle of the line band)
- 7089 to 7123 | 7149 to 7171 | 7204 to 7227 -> 2.4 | 14.9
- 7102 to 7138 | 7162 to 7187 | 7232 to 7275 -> 2.7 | 15.7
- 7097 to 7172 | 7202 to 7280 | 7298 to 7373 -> 5.1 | 18.2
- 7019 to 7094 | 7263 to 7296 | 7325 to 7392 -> 3.3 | 22.1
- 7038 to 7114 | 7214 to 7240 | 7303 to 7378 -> 5.4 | 20.3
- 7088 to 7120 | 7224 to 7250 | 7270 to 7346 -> 2.8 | 18.9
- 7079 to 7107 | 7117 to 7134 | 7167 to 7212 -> 1.1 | 14.7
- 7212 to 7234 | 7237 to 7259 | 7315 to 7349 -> -0.5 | 17.3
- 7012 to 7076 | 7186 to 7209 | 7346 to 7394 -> 7.1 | 21.4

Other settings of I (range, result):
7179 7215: 13.5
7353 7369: 23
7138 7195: 11.2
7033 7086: 15.6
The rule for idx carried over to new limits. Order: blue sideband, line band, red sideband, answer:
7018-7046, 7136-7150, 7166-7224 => 0.367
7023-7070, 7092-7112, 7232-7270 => 0.317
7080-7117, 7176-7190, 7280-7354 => 0.183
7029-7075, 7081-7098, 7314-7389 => 0.311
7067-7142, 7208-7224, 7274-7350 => 0.213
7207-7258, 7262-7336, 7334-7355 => -0.021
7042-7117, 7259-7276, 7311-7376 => 0.104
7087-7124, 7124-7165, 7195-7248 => 0.219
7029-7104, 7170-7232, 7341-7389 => 0.339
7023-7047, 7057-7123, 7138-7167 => 0.079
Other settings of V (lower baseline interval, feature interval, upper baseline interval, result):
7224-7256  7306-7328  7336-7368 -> -0.02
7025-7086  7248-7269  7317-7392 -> 0.18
